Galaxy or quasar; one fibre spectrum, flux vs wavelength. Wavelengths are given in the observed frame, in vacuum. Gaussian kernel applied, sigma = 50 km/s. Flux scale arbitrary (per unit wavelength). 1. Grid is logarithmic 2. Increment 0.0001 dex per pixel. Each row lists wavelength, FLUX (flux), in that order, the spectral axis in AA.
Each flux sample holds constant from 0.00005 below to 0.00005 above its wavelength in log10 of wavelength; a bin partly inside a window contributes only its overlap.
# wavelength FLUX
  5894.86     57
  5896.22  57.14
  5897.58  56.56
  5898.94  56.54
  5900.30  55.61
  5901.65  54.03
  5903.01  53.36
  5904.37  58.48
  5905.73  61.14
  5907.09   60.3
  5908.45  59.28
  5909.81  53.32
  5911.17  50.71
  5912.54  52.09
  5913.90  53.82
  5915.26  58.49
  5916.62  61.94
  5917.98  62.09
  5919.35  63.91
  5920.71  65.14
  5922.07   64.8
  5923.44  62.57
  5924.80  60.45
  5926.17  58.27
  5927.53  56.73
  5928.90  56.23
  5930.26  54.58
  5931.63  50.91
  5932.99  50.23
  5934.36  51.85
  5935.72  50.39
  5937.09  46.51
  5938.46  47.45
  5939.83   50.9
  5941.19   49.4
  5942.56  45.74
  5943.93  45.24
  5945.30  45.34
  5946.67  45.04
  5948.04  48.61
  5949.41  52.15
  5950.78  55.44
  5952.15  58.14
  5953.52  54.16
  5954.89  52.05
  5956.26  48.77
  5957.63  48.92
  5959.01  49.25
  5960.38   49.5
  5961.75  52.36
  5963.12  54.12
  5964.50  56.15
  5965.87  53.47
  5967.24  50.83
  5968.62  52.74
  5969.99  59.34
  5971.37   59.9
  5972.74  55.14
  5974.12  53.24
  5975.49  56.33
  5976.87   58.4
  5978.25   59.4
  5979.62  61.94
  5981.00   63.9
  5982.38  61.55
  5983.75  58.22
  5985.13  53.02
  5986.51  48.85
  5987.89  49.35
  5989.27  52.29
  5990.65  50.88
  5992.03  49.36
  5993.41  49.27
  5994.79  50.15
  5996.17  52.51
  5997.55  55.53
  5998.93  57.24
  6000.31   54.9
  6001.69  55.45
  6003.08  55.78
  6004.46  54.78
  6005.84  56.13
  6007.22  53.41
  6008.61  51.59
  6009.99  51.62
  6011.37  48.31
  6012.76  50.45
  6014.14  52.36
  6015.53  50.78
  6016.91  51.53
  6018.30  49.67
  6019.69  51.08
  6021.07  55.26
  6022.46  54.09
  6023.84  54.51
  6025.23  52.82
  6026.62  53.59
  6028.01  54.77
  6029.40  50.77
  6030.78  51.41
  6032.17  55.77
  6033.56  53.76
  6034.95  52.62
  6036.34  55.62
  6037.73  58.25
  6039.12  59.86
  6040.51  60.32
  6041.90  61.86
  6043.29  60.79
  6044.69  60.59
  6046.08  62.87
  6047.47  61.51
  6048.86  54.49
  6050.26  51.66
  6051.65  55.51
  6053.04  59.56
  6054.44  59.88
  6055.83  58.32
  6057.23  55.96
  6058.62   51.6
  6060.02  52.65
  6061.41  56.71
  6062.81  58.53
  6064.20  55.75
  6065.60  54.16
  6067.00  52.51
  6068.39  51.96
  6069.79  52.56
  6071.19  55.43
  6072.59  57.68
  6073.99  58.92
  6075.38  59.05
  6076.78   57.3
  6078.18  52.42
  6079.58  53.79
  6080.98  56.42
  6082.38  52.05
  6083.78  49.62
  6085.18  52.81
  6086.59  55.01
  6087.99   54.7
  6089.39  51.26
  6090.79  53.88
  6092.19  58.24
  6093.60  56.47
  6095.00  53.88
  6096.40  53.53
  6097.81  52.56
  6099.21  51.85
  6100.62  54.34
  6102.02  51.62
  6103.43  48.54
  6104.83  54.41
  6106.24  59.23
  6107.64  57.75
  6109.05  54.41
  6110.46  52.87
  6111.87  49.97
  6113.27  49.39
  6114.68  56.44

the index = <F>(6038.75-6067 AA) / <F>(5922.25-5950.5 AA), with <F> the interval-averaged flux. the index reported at 1.11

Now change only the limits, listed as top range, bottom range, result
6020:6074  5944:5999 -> 1.05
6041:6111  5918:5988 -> 1.02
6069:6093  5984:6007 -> 1.03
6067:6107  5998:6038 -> 1.02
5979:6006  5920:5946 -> 1.02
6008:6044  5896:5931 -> 0.93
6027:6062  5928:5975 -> 1.10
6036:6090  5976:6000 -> 1.02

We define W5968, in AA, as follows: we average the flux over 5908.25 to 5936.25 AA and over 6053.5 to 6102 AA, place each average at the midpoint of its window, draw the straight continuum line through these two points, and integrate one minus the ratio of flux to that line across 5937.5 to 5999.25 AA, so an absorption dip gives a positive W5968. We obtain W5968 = 3.8 AA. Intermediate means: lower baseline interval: 57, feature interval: 52.9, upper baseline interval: 54.7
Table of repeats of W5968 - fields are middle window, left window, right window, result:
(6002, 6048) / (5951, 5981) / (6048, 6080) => 0.4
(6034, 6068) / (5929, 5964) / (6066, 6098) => -2.3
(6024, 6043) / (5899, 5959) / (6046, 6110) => -0.3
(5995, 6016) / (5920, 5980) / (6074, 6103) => 0.2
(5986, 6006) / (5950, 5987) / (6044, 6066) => 1.0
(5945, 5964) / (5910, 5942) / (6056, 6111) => 1.4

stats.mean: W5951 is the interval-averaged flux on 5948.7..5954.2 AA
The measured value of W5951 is 55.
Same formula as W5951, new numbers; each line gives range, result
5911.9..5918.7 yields 57.8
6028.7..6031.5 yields 51.2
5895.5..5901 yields 56.5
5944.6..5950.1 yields 47.8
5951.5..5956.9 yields 53.3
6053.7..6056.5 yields 59.1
